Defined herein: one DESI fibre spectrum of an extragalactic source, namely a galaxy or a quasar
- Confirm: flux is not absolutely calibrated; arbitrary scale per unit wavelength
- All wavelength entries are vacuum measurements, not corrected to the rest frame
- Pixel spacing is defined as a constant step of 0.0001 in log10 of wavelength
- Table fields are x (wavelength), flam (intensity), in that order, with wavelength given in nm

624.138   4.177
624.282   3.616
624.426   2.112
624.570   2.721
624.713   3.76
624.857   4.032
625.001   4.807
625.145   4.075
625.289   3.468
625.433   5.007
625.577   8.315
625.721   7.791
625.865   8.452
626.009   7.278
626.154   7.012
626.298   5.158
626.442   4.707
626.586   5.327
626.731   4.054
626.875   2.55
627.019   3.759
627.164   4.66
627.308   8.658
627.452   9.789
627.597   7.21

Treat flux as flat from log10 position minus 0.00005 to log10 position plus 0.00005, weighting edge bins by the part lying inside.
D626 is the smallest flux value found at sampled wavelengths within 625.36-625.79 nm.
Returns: 5.007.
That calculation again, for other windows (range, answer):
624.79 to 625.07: 4.032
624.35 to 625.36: 2.112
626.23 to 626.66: 4.707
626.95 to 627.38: 3.759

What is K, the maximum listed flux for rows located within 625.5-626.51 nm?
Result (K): 8.452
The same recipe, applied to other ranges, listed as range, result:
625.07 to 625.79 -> 8.315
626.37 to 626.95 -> 5.327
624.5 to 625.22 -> 4.807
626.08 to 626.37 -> 7.012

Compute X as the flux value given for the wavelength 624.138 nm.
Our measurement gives 4.177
